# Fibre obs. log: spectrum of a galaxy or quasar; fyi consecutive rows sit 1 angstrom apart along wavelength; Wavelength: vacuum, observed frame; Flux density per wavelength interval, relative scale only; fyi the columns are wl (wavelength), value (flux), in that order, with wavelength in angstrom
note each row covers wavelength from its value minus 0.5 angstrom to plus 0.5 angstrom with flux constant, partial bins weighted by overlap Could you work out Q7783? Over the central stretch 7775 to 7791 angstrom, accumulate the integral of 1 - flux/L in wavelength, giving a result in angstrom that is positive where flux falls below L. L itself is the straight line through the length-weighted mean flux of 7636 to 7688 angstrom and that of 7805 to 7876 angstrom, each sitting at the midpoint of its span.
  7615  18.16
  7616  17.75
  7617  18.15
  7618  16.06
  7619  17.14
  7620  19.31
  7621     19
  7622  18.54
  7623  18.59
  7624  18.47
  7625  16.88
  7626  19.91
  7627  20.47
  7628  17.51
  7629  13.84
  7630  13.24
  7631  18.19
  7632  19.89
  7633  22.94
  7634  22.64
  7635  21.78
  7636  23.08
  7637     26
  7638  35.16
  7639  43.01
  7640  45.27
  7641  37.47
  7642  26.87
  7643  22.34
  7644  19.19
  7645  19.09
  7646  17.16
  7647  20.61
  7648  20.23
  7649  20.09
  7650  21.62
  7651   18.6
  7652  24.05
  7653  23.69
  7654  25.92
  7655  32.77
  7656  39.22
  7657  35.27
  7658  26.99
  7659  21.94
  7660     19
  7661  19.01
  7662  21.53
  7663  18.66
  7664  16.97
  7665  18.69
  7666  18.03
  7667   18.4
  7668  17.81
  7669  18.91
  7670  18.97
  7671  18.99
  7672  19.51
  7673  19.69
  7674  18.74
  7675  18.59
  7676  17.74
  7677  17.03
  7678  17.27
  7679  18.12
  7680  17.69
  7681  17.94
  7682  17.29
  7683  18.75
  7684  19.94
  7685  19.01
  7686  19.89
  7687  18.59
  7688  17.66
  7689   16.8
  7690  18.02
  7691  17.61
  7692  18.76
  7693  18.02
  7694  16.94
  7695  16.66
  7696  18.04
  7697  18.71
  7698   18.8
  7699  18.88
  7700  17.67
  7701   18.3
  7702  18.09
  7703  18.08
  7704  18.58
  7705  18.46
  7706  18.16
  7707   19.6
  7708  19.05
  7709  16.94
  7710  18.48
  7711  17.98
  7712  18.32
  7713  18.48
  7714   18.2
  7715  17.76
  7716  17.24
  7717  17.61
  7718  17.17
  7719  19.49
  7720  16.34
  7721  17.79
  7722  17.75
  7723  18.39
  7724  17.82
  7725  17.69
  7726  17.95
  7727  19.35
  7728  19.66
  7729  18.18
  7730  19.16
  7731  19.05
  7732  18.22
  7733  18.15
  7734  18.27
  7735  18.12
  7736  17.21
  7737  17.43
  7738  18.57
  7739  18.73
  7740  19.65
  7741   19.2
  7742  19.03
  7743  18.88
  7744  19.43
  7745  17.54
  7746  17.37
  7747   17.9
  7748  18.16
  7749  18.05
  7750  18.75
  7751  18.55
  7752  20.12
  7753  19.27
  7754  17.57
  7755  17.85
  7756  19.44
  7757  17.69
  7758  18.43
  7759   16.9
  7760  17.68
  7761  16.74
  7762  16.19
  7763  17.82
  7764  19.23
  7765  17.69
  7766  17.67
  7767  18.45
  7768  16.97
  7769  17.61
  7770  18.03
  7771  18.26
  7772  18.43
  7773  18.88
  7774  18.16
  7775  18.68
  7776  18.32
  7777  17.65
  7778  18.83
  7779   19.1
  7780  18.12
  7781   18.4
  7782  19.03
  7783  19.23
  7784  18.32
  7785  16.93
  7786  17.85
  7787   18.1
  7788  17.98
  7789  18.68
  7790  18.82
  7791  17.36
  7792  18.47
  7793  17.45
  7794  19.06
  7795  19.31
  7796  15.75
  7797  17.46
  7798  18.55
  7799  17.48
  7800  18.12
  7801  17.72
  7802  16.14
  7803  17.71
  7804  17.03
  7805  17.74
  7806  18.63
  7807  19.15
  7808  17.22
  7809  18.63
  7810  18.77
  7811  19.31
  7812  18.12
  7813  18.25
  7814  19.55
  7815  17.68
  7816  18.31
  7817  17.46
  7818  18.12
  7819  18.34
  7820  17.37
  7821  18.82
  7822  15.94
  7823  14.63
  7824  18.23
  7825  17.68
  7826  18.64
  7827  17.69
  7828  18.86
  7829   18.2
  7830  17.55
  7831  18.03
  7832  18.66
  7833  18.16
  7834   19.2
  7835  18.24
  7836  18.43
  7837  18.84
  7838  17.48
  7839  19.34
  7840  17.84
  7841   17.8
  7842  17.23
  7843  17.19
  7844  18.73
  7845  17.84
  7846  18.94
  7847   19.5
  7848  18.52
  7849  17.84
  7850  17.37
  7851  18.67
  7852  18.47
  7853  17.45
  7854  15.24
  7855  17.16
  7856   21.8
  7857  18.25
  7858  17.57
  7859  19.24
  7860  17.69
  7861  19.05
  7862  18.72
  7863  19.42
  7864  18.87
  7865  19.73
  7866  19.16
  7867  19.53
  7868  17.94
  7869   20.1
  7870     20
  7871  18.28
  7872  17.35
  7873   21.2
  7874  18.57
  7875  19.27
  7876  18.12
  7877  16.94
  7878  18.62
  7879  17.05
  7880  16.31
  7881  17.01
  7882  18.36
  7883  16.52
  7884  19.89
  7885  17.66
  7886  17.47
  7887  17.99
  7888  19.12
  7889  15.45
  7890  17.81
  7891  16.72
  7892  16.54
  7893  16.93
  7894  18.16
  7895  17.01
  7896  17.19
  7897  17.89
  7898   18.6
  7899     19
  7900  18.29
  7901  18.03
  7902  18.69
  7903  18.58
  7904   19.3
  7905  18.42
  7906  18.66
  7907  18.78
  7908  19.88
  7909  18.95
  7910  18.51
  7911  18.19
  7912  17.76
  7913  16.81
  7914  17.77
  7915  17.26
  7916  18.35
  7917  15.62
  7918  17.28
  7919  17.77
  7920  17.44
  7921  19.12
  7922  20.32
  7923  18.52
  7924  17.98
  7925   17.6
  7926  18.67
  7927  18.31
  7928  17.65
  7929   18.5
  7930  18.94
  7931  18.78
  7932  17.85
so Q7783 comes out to 1.1 angstrom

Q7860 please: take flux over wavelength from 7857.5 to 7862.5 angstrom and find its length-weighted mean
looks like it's 18.5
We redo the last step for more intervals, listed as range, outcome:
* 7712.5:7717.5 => 17.9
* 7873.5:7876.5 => 18.7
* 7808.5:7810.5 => 18.7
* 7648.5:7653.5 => 21.6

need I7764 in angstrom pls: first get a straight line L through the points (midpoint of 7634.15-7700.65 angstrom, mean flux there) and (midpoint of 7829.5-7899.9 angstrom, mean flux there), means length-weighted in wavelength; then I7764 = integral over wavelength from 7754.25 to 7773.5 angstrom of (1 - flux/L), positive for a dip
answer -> 1.9 angstrom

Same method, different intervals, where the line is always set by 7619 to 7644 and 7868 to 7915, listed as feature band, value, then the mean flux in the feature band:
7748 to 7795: 5.12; 18.2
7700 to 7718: 2.90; 18.2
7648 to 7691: 3.67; 20.5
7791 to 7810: 1.91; 17.9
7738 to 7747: 1.00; 18.7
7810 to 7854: 2.70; 18.1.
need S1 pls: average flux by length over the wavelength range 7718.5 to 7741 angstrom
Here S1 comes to 18.3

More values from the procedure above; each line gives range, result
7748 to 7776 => 18.1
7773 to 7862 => 18.1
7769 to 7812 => 18.2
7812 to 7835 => 18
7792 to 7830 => 17.9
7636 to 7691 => 22.1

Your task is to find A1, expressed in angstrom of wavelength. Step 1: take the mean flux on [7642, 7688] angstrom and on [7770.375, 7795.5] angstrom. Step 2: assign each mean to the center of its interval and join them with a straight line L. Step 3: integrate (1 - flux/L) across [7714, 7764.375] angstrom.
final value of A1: 2.7 angstrom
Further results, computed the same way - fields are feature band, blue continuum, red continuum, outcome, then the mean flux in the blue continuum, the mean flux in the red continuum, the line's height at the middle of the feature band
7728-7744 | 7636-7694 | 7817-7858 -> 1.4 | 21.9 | 18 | 20.3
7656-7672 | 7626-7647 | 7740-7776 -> 1.1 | 24.1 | 18.2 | 22.7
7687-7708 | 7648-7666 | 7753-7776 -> 3.2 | 23.5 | 18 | 21.4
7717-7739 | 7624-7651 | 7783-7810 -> 2.2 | 23.1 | 18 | 20.2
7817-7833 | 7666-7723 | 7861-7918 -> 0.4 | 18.2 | 18.2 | 18.2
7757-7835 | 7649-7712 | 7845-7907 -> 3.5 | 19.8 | 18.3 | 18.9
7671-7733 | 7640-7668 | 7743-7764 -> 7.7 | 23.4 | 18.1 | 20.8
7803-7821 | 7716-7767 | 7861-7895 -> 0.0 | 18.2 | 18.2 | 18.2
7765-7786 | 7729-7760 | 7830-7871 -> 0.2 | 18.4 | 18.5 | 18.4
